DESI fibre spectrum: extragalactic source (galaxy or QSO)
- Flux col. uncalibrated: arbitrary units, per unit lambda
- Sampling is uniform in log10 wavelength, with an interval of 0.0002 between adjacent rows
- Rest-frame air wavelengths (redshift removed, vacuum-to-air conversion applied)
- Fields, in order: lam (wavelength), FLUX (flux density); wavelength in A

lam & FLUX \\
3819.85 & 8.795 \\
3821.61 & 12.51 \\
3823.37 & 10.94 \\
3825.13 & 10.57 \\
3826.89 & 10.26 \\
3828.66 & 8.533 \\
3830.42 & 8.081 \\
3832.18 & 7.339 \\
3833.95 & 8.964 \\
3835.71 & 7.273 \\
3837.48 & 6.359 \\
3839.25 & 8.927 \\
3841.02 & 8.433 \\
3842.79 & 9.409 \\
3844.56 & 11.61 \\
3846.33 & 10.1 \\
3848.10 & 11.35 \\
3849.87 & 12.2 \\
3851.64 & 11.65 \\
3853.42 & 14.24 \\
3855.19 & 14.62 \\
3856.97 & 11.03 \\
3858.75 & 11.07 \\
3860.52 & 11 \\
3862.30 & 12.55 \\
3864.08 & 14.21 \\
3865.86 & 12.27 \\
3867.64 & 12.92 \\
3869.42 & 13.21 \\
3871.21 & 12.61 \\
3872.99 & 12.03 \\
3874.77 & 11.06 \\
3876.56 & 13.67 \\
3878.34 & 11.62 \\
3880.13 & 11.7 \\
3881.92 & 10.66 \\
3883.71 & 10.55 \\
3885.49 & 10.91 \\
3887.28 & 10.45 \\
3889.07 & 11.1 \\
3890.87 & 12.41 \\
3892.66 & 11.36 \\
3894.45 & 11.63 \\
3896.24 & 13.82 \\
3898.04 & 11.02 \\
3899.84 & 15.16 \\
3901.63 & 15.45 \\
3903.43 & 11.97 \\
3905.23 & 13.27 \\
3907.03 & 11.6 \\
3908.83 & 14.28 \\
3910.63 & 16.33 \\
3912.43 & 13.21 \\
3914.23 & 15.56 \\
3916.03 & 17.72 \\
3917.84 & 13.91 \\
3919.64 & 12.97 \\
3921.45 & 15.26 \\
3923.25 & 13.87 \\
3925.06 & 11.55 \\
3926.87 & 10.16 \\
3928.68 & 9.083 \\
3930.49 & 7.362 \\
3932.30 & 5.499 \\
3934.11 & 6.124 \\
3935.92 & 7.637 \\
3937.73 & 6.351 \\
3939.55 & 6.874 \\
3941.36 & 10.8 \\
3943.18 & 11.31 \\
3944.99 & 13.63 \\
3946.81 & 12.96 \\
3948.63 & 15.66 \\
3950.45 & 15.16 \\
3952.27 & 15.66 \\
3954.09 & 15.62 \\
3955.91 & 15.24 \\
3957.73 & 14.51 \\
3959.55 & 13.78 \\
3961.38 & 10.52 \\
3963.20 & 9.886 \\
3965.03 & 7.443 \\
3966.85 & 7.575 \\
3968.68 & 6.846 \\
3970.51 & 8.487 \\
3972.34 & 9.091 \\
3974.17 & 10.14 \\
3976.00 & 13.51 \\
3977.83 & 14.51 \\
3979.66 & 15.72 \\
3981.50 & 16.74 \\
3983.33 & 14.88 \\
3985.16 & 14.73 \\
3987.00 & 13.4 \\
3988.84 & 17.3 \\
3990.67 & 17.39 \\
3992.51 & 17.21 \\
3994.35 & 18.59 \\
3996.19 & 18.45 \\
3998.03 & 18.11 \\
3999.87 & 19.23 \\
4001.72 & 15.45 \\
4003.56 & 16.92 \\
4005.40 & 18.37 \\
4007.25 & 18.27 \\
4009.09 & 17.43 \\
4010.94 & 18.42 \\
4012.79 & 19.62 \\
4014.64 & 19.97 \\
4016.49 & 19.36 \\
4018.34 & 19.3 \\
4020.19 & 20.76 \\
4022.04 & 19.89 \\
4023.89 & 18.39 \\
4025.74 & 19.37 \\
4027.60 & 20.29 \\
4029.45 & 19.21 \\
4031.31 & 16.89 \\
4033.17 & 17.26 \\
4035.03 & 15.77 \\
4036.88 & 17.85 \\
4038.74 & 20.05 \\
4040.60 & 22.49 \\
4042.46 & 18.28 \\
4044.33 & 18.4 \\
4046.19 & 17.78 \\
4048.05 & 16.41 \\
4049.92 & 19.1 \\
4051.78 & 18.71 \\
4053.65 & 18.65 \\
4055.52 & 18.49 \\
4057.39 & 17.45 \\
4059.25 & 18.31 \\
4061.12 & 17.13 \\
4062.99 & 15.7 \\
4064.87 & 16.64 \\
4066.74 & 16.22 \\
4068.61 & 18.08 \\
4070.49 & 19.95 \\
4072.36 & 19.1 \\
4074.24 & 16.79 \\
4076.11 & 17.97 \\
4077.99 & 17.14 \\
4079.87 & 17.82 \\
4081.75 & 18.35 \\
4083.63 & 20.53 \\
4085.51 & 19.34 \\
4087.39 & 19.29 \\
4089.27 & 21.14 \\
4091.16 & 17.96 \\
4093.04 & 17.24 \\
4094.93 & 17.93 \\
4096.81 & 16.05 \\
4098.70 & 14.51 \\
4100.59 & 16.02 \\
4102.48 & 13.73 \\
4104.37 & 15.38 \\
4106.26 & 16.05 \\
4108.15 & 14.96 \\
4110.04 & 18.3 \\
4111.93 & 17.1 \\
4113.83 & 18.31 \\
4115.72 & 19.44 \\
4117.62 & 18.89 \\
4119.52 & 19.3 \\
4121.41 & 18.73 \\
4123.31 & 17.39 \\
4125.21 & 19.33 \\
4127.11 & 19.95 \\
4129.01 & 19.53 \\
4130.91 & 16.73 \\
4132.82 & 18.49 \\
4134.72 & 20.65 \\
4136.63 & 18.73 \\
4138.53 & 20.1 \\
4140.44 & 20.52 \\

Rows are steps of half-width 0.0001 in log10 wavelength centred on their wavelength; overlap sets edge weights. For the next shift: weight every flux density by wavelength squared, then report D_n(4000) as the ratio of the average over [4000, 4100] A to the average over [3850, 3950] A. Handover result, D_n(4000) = 1.64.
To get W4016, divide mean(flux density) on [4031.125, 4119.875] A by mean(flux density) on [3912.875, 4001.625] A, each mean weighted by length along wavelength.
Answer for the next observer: 1.39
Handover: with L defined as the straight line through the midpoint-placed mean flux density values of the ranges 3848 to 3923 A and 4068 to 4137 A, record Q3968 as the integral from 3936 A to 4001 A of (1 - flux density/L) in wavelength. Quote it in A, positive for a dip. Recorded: 6.8 A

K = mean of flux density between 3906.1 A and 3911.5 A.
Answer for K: 14.1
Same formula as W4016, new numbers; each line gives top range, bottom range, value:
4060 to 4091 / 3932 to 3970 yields 1.66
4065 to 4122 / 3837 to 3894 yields 1.54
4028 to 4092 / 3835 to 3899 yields 1.60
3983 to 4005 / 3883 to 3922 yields 1.28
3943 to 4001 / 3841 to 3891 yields 1.18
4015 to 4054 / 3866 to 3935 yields 1.54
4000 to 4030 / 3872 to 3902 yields 1.57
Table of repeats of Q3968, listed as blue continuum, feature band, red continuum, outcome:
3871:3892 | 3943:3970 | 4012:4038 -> 5.17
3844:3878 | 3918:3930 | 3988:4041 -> 2.20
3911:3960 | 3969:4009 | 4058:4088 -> -2.65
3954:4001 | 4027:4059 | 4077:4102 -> -4.42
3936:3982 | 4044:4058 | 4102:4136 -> -2.54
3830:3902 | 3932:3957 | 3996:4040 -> 6.07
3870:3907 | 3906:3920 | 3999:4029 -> -1.11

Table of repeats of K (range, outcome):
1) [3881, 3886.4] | 10.7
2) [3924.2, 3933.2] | 8.71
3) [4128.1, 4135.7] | 18.8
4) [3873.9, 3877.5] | 12.4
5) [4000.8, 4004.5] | 16.2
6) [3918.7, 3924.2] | 14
